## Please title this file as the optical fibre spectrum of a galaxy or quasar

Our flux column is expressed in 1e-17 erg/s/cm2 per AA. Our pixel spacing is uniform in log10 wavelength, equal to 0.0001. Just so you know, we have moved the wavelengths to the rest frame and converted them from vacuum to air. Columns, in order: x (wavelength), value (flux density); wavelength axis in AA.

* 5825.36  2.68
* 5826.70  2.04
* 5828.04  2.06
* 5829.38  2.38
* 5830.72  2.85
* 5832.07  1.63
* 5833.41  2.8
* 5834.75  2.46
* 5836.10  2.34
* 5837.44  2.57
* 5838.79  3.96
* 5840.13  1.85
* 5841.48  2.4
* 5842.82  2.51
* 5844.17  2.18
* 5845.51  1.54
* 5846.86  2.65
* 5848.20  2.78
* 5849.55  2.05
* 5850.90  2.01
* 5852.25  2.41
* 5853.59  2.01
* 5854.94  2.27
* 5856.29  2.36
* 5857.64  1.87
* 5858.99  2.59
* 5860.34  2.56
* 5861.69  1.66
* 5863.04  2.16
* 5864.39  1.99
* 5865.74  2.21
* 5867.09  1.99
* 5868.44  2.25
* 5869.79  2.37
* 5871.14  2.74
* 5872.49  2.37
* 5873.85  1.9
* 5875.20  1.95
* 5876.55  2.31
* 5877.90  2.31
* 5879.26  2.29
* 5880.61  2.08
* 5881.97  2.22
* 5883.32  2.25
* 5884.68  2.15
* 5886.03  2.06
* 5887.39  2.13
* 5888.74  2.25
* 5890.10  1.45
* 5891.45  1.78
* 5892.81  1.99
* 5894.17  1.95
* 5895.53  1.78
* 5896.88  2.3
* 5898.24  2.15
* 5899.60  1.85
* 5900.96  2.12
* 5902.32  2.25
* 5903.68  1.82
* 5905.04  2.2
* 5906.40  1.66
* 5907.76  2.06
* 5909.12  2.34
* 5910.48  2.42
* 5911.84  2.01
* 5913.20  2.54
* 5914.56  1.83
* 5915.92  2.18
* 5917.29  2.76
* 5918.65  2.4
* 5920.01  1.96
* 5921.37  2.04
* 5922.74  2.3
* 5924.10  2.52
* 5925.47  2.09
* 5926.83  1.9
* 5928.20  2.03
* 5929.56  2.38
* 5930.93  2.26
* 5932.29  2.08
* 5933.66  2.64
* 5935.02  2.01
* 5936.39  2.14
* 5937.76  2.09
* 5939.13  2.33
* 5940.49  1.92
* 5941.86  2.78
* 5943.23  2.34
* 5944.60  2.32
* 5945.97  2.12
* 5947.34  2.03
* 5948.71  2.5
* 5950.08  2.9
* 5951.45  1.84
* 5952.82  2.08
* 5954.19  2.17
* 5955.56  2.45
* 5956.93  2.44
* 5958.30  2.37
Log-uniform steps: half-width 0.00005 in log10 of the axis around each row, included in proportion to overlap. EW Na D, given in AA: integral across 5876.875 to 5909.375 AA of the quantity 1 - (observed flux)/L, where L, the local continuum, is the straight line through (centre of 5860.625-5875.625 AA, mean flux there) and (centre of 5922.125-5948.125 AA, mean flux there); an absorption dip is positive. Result 1.9 AA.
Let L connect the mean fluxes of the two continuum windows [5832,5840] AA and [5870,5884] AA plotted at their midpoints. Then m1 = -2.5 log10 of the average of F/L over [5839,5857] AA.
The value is 0.12 mag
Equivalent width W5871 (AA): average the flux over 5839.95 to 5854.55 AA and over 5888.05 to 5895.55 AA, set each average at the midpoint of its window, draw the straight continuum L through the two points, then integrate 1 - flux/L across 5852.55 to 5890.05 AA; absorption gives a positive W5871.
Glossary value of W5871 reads -2.8 AA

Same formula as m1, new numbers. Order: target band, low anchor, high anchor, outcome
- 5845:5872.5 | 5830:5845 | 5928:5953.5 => 0.10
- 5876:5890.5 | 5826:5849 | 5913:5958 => 0.09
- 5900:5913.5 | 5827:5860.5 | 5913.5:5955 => 0.07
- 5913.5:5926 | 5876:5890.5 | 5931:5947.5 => -0.02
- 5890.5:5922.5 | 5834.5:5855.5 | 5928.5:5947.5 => 0.09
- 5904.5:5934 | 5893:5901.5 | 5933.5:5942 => -0.04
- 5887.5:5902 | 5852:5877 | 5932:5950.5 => 0.14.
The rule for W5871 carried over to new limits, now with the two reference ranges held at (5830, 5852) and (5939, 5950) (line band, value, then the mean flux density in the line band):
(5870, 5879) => 0.4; 2.27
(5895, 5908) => 1.9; 2.02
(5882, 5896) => 2.2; 1.99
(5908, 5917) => 0.4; 2.24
